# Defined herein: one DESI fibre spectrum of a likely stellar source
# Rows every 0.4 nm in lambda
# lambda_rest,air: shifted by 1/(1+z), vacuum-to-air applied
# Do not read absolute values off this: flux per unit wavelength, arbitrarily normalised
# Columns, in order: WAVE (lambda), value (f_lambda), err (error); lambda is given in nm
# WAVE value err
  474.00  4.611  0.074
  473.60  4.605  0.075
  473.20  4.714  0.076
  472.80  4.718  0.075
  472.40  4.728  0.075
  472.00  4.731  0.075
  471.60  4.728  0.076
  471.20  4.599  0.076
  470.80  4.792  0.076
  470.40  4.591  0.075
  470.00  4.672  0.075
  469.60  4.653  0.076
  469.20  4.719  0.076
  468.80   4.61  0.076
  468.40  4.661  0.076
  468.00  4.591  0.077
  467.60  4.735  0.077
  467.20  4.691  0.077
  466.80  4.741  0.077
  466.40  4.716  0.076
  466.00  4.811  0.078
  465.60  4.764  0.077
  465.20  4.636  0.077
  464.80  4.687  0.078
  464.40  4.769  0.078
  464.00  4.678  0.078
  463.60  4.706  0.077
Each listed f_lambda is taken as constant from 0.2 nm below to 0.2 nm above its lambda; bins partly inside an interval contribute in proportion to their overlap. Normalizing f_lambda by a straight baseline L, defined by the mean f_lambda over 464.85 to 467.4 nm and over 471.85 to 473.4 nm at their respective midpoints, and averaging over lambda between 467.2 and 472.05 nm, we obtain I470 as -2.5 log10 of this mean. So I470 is 0.01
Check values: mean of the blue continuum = 4.72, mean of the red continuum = 4.72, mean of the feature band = 4.67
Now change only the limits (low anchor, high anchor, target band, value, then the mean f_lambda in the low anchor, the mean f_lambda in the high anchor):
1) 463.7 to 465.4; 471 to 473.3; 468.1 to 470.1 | 0.009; 4.69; 4.7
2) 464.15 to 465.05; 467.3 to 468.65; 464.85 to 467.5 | -0.007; 4.72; 4.66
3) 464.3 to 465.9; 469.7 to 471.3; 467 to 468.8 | 0.006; 4.72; 4.67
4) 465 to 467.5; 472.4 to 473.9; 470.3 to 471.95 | 0.002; 4.73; 4.68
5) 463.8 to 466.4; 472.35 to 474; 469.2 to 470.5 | 0.010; 4.72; 4.68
